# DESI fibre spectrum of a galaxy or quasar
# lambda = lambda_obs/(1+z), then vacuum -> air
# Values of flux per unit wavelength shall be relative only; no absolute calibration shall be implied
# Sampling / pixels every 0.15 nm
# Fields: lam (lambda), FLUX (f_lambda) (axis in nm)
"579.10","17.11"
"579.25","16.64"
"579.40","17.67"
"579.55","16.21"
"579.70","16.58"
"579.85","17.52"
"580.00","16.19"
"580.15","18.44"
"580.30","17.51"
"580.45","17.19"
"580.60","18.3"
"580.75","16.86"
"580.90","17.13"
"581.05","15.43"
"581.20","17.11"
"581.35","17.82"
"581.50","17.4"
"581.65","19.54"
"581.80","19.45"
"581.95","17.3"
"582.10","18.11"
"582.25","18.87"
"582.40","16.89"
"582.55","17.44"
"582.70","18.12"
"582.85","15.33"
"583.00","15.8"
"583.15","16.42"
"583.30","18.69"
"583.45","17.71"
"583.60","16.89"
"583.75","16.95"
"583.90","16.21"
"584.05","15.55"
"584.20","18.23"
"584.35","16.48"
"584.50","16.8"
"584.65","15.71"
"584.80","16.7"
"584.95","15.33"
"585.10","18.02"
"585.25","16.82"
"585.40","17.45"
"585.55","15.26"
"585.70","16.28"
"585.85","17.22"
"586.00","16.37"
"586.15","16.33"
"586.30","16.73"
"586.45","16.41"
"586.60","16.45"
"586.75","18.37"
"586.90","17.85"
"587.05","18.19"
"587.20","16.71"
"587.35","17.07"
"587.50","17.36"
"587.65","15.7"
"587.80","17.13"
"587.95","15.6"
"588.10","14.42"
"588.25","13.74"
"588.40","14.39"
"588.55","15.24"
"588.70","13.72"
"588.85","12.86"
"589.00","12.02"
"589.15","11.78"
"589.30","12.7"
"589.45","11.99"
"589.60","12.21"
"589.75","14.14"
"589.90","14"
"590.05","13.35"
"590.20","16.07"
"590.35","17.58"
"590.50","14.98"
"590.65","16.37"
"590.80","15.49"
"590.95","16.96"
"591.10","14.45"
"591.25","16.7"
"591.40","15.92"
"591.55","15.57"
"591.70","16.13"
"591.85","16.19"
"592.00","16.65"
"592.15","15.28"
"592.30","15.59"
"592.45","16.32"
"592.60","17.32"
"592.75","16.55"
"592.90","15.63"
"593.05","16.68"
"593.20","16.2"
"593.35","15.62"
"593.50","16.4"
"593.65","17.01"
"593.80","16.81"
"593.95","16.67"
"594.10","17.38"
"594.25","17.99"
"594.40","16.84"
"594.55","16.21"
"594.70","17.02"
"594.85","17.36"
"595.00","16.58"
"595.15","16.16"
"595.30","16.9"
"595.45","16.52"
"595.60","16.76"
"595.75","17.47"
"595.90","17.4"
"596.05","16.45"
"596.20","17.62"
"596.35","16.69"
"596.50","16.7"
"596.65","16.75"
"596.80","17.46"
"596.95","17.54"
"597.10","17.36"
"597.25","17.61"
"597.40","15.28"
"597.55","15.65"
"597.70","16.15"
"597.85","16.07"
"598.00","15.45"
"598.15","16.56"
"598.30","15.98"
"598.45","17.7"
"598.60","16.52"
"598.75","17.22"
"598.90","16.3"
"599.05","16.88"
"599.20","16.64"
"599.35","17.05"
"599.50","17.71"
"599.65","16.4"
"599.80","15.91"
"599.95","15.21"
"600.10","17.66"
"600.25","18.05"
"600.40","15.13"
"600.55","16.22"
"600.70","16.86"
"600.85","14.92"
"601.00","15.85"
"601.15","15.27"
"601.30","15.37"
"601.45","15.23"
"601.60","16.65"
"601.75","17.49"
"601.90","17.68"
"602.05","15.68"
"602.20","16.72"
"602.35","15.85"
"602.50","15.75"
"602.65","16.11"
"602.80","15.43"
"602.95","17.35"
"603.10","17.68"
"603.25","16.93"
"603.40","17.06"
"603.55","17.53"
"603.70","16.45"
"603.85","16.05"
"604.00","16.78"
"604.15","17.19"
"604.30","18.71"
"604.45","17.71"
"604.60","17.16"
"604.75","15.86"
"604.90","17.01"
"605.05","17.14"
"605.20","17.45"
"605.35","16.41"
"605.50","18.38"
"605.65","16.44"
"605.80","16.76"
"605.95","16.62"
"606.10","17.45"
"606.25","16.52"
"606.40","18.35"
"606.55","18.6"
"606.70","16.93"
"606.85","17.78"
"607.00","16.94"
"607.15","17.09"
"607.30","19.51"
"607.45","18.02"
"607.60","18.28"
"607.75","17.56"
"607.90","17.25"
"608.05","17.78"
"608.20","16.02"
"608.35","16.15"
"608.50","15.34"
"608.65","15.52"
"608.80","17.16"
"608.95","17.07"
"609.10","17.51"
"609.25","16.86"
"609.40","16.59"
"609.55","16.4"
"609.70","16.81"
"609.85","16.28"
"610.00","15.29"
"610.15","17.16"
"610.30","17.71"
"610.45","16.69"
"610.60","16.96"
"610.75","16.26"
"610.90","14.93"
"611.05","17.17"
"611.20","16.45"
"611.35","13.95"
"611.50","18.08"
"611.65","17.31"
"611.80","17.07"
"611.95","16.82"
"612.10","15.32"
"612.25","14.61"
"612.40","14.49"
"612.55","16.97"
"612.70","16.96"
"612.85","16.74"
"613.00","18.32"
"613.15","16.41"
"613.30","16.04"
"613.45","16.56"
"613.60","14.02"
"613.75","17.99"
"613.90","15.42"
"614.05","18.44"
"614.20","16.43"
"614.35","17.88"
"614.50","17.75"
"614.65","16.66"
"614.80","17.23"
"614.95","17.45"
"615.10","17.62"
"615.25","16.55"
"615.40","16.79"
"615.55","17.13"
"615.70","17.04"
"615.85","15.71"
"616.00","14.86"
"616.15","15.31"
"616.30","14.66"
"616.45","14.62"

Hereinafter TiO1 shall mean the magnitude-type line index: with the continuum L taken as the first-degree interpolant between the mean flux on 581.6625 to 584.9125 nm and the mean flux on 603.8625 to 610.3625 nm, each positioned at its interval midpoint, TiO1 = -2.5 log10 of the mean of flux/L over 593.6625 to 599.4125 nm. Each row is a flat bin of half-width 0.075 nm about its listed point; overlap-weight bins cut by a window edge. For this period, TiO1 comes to 0.02 mag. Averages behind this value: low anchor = 17.2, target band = 16.8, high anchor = 17.1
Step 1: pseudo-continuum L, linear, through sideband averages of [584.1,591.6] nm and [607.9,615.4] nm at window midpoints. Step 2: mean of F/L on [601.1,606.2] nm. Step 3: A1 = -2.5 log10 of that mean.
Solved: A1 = -0.03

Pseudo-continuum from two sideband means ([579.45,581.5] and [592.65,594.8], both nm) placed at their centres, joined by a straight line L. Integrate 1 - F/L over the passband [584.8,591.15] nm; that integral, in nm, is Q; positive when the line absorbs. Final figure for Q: 0.50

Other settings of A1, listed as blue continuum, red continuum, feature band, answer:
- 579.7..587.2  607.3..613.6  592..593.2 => 0.05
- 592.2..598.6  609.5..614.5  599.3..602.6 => 0.02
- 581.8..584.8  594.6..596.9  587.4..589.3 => 0.18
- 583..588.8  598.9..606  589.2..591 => 0.13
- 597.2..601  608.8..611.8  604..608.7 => -0.04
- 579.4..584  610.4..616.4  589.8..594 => 0.07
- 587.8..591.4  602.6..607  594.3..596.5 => -0.09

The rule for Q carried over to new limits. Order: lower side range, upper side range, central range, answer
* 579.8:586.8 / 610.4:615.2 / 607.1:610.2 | -0.050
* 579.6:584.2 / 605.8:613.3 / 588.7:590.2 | 0.365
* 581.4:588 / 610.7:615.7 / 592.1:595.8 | 0.062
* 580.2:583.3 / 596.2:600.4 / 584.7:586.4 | 0.068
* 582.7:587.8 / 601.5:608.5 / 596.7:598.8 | 0.045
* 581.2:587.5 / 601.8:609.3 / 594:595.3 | 0.010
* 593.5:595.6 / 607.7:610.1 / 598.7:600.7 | 0.014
